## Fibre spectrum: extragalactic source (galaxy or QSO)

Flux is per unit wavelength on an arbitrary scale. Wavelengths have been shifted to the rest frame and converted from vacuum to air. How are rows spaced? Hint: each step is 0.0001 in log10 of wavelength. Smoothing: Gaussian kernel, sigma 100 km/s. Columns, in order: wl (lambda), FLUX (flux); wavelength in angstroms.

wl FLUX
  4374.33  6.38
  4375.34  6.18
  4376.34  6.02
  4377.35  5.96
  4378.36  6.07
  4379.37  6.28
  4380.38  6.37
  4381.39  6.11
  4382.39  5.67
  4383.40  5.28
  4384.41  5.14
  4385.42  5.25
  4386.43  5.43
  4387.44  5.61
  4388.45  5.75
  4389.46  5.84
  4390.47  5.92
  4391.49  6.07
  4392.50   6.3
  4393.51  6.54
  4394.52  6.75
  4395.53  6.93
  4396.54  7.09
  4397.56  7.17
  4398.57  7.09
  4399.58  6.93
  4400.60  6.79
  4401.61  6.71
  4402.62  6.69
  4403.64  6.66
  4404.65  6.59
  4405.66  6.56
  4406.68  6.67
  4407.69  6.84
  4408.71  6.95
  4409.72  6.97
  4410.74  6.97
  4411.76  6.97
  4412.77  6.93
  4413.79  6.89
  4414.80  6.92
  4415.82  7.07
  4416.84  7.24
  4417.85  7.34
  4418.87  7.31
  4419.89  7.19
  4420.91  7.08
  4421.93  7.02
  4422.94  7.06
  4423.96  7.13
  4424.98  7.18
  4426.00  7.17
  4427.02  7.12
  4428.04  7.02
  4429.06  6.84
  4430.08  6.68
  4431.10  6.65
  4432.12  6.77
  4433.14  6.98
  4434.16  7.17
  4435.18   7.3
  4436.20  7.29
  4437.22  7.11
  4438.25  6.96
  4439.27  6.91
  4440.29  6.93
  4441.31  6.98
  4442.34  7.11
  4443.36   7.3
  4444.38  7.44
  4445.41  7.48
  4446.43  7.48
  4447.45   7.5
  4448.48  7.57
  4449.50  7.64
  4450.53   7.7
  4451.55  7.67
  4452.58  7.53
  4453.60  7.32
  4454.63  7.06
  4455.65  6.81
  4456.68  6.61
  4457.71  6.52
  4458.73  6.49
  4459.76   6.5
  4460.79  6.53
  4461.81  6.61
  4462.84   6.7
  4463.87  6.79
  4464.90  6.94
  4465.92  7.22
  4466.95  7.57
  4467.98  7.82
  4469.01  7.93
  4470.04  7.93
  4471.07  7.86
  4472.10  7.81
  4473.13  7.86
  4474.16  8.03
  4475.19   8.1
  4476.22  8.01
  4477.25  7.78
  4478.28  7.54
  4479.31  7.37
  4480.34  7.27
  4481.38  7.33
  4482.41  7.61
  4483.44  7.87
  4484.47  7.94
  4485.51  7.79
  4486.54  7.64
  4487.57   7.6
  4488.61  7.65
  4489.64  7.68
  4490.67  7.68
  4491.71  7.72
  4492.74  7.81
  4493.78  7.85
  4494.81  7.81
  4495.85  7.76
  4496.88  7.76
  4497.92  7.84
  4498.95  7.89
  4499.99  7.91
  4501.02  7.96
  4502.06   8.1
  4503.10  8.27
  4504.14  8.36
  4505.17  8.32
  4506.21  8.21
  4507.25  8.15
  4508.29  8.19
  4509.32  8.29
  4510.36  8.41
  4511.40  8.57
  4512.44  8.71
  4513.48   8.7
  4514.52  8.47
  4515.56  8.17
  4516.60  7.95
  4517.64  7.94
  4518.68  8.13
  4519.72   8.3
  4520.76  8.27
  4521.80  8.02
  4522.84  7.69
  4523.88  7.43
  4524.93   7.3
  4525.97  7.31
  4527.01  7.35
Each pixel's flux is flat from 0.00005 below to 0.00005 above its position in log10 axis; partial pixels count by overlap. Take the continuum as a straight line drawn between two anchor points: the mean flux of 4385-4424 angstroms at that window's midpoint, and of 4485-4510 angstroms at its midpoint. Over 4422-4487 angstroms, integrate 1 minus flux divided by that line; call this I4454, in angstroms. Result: 0.69 angstroms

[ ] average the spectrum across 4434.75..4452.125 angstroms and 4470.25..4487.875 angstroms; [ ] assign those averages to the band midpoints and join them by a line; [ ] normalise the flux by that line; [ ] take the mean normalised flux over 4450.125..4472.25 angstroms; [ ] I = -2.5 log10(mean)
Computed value 0.05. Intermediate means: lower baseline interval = 7.31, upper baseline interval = 7.74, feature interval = 7.17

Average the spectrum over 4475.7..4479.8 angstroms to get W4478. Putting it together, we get 7.68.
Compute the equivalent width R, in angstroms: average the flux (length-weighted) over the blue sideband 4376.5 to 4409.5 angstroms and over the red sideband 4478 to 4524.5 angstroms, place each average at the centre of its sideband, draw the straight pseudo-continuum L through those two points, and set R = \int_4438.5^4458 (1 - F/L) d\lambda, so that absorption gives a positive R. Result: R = -0.3 angstroms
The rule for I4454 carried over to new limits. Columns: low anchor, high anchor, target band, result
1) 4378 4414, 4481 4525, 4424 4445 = -0.2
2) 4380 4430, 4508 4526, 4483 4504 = -0.1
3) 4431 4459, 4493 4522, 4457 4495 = 0.9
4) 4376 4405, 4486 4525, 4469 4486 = -0.4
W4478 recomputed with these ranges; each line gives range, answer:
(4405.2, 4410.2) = 6.8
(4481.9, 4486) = 7.8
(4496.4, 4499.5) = 7.83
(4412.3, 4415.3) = 6.92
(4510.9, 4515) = 8.61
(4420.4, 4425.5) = 7.1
